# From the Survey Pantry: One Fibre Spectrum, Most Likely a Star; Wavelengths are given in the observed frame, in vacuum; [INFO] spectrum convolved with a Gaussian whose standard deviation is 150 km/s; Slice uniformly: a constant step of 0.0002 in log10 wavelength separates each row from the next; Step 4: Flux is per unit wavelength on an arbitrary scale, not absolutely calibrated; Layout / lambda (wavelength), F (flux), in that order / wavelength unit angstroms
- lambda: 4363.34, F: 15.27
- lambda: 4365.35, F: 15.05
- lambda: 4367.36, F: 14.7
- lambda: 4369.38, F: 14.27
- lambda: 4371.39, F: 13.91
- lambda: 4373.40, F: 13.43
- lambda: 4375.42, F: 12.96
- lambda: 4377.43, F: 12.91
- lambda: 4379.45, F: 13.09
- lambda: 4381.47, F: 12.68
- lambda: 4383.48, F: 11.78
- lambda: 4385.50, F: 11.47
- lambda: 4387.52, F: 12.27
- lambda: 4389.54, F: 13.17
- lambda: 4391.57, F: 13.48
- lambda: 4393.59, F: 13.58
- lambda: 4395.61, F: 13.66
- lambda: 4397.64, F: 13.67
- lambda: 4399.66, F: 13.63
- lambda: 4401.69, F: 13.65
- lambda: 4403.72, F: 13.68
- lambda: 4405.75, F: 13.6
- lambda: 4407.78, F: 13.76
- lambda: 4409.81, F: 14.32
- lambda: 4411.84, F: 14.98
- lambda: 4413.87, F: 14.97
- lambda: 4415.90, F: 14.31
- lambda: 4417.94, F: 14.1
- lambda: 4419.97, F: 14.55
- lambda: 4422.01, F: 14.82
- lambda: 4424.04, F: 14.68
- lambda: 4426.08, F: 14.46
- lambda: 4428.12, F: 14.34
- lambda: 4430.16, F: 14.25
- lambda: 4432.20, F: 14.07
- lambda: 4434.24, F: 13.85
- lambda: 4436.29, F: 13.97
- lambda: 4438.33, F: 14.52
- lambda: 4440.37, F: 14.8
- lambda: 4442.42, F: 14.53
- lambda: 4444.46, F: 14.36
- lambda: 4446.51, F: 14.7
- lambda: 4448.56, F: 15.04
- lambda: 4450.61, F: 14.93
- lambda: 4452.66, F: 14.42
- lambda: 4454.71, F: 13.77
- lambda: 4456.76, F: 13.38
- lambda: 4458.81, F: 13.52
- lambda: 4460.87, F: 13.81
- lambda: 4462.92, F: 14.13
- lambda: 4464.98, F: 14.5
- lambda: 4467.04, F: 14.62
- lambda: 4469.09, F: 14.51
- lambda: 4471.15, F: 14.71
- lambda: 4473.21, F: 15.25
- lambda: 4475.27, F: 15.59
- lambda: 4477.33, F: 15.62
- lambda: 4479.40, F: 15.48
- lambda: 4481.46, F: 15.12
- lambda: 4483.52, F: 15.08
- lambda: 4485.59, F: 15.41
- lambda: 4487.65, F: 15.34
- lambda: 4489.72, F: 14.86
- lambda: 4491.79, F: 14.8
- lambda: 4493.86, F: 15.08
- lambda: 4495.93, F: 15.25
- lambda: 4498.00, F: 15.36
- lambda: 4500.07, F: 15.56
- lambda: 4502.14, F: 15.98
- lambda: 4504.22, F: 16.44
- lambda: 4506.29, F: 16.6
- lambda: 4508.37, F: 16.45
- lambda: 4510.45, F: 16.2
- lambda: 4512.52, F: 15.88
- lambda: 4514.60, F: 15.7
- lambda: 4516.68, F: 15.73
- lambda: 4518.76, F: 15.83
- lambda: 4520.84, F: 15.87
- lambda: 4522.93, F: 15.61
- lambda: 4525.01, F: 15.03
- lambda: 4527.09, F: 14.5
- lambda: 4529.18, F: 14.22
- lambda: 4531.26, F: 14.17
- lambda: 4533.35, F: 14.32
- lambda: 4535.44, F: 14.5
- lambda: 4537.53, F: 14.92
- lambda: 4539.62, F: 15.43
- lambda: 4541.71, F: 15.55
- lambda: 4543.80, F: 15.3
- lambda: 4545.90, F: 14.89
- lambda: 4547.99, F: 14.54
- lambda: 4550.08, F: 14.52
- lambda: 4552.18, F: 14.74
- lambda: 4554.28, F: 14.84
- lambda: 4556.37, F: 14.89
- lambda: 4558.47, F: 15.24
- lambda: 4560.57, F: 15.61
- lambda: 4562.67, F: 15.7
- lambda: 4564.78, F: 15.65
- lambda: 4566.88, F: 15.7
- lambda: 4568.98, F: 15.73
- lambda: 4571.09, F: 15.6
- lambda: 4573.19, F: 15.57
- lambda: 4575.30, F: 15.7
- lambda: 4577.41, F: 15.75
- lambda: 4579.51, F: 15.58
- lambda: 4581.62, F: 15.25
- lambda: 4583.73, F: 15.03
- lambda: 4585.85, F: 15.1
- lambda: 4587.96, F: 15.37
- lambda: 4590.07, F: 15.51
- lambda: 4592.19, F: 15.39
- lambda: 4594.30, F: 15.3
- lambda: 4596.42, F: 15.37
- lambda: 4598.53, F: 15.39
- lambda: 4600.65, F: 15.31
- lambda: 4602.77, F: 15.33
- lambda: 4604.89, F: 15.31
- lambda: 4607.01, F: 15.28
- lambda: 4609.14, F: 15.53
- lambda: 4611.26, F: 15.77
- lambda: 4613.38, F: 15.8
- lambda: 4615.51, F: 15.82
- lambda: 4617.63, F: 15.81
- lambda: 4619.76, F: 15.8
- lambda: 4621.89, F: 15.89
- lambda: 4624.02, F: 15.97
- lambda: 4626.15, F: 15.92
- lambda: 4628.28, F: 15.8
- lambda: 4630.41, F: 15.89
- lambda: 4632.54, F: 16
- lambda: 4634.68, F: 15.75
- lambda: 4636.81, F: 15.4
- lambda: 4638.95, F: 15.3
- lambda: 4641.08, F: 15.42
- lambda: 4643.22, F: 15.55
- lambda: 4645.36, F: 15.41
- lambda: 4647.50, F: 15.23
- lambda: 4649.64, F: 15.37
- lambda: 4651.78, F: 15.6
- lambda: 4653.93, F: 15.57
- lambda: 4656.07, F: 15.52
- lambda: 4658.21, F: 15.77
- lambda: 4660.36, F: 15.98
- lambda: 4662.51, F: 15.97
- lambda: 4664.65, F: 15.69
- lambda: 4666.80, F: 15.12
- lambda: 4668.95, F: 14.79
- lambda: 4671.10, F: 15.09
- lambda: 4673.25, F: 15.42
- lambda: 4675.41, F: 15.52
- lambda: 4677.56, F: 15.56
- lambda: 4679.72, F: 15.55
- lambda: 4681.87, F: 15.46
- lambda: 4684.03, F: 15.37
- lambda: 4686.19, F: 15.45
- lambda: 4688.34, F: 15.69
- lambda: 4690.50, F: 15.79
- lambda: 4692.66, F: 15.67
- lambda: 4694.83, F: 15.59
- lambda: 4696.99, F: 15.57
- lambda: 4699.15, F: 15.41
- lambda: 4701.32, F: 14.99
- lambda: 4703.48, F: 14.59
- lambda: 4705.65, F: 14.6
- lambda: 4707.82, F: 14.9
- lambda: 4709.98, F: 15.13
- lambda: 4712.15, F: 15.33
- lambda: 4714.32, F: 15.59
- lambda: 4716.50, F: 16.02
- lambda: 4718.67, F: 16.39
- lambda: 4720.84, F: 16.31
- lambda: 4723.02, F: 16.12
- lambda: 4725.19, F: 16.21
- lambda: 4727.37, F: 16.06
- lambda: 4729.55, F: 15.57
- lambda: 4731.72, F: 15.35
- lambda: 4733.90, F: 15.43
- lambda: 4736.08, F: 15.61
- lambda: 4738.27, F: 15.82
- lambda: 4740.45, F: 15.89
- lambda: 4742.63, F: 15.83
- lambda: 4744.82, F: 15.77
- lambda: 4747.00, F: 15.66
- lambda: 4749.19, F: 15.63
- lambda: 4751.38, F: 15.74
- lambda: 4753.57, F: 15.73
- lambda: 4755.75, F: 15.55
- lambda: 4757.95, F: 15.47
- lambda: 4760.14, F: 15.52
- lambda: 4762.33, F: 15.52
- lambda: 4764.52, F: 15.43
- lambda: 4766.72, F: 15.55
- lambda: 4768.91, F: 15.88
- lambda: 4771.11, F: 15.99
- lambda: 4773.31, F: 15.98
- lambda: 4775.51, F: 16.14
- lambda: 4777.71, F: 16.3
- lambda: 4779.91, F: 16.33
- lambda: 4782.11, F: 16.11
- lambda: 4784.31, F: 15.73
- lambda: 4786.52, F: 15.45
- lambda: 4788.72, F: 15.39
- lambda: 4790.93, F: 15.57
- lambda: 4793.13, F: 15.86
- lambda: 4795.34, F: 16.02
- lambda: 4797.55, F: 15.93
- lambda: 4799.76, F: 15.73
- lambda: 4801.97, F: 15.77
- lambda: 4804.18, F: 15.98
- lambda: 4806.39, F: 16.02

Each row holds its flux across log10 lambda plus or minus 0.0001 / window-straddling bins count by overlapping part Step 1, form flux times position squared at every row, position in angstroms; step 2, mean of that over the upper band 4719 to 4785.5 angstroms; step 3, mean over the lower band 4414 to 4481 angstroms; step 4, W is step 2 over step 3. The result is 1.2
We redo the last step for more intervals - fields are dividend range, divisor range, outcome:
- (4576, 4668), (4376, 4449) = 1.23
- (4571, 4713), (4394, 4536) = 1.13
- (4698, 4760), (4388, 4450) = 1.26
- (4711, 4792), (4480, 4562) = 1.14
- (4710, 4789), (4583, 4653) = 1.07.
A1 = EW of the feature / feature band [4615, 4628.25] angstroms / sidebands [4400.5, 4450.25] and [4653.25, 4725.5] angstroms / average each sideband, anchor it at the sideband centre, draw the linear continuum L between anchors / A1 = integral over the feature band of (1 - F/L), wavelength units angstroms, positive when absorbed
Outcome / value -0.6 angstroms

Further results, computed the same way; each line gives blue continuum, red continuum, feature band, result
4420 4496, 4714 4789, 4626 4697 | -0.47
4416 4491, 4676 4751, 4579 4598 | -0.27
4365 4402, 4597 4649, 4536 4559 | -0.14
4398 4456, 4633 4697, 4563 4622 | -1.46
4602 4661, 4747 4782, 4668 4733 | 0.87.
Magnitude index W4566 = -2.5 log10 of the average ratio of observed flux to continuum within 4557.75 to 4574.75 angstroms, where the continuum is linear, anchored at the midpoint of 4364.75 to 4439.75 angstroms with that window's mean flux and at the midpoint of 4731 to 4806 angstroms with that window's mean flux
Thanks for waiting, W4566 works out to -0.07 mag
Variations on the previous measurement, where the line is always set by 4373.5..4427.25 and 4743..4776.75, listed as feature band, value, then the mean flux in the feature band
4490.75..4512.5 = -0.11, 15.8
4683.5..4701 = -0.02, 15.5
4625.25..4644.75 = -0.05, 15.7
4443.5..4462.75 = -0.02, 14.2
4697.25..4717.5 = 0.02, 15.2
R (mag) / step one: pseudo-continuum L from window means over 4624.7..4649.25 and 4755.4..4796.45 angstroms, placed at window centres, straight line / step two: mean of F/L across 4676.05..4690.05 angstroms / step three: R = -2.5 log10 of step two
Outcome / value 0.01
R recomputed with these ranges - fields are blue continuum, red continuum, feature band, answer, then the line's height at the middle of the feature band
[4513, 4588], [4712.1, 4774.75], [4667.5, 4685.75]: 0.017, 15.6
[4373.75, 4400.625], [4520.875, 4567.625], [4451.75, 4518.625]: -0.066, 14.2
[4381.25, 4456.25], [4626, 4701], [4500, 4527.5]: -0.091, 14.6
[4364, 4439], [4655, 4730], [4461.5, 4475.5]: -0.036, 14.2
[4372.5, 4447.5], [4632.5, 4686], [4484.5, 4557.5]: -0.052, 14.6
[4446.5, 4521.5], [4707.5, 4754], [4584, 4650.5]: -0.005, 15.5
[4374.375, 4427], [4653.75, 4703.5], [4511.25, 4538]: -0.049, 14.5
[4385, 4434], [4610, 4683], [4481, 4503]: -0.055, 14.5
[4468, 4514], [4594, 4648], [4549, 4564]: 0.033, 15.5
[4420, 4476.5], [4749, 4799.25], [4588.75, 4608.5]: -0.022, 15.1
